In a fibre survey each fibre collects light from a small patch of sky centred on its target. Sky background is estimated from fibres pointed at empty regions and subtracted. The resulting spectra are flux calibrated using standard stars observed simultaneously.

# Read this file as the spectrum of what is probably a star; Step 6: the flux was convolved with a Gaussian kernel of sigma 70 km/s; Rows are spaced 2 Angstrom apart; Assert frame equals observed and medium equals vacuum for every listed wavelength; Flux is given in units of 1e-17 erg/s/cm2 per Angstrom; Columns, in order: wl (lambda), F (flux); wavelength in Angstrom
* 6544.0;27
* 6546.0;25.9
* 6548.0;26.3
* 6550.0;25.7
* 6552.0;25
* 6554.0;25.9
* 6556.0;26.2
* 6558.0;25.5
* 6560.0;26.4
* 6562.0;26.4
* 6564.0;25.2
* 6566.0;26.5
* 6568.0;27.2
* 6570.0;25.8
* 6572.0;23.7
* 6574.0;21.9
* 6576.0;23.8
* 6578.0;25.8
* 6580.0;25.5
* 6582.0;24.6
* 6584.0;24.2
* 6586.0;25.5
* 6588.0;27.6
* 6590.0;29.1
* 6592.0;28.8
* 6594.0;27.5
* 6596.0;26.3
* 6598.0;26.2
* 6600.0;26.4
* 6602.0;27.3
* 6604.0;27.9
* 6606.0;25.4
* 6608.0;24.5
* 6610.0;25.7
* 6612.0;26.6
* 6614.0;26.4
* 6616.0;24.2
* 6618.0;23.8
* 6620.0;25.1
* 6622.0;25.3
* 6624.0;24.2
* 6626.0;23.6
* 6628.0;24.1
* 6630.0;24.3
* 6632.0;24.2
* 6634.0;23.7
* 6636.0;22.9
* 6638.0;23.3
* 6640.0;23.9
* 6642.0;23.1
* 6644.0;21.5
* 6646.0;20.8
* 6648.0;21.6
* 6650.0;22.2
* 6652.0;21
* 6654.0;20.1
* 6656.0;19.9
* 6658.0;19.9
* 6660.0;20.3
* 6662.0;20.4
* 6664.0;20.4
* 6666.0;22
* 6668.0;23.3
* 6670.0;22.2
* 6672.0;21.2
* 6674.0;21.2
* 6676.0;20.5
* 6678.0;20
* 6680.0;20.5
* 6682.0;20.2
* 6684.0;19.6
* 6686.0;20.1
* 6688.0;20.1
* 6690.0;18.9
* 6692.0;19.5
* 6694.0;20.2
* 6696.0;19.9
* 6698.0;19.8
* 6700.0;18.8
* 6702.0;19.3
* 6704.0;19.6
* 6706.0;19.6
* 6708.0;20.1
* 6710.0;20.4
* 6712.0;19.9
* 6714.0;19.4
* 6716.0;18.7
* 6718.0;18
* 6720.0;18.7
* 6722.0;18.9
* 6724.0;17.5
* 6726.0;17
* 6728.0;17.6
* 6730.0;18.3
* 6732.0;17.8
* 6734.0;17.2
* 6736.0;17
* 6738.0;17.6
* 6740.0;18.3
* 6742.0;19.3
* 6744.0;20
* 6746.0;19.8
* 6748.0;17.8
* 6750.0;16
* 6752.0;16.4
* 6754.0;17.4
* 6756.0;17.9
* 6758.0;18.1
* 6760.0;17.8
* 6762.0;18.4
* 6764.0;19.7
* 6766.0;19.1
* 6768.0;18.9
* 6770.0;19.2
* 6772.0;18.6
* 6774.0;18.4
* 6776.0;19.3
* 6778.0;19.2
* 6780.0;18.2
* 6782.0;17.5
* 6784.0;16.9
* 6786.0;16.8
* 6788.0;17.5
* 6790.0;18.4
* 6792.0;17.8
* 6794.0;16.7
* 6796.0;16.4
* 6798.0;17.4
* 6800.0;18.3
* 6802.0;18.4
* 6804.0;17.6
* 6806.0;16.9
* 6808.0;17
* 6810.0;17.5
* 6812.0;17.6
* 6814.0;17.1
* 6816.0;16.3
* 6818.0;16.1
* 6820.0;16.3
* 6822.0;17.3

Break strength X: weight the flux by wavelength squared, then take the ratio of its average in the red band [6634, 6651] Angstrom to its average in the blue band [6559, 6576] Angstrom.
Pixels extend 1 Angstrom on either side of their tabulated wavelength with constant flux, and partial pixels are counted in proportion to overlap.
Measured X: 0.91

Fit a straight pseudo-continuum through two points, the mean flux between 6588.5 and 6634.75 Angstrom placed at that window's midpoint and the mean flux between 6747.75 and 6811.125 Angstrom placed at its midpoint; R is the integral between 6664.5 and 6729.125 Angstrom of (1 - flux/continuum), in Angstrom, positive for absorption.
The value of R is 5.8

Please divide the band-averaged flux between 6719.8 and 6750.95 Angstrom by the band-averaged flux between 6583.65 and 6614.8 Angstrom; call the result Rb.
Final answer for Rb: 0.68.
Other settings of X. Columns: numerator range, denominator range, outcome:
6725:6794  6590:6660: 0.78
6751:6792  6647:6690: 0.90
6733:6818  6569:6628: 0.74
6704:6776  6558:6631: 0.75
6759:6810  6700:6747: 0.98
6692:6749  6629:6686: 0.89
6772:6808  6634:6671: 0.85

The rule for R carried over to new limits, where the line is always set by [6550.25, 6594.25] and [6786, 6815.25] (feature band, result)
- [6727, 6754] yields 2.4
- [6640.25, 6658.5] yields 1.4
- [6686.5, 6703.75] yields 1.4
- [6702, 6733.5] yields 2.6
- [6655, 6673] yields 1.1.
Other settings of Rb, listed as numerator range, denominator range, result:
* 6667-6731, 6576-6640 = 0.77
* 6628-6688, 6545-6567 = 0.83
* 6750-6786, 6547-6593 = 0.71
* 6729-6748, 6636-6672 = 0.85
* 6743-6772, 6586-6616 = 0.69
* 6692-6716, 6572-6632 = 0.77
